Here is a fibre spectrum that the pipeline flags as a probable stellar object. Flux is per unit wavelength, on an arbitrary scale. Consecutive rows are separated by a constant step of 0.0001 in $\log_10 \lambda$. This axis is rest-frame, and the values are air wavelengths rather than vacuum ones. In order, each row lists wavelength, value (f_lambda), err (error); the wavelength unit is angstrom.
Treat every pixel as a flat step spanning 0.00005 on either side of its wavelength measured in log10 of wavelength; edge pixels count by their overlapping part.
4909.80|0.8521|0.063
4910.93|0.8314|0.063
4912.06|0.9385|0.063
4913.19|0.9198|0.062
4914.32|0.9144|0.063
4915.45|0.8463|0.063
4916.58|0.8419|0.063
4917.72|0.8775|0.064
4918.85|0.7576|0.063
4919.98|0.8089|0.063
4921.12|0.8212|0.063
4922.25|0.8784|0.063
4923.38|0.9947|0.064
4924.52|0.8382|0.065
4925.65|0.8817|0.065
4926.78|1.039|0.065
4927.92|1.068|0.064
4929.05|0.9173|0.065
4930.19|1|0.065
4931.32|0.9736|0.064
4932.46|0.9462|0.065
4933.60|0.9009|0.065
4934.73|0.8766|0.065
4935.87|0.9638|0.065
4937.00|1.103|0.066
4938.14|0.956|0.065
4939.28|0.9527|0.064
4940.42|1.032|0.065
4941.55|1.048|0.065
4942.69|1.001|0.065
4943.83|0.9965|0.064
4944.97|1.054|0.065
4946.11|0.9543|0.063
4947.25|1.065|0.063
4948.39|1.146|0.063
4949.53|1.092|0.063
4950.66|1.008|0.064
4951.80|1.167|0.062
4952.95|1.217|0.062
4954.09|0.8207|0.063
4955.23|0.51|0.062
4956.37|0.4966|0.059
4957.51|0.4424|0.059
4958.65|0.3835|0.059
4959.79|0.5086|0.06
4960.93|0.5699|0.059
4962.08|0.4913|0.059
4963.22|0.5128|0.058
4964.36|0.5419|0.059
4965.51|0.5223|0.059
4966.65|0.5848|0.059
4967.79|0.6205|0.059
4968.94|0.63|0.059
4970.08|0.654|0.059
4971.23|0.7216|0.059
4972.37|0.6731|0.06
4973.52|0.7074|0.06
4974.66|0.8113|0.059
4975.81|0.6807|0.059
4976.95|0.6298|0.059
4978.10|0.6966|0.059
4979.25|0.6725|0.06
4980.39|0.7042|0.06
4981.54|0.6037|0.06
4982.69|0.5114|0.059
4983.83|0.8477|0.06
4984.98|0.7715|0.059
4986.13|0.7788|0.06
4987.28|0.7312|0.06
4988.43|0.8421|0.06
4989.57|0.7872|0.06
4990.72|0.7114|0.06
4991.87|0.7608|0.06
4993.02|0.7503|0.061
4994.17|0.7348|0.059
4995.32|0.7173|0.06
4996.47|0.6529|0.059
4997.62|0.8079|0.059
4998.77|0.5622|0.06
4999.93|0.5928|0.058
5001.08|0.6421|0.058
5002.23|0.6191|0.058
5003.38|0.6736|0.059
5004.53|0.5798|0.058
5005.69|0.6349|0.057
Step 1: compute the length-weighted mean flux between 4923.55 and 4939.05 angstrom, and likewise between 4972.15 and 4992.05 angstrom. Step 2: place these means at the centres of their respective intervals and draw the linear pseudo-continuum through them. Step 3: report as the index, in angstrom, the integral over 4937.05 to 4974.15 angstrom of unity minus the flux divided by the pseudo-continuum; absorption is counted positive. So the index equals 2.8 angstrom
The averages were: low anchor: 0.959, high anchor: 0.718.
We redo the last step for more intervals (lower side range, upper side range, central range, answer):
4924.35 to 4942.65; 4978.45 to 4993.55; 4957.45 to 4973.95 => 4.9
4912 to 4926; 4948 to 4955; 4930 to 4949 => -0.3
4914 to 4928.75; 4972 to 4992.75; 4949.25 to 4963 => 1.5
